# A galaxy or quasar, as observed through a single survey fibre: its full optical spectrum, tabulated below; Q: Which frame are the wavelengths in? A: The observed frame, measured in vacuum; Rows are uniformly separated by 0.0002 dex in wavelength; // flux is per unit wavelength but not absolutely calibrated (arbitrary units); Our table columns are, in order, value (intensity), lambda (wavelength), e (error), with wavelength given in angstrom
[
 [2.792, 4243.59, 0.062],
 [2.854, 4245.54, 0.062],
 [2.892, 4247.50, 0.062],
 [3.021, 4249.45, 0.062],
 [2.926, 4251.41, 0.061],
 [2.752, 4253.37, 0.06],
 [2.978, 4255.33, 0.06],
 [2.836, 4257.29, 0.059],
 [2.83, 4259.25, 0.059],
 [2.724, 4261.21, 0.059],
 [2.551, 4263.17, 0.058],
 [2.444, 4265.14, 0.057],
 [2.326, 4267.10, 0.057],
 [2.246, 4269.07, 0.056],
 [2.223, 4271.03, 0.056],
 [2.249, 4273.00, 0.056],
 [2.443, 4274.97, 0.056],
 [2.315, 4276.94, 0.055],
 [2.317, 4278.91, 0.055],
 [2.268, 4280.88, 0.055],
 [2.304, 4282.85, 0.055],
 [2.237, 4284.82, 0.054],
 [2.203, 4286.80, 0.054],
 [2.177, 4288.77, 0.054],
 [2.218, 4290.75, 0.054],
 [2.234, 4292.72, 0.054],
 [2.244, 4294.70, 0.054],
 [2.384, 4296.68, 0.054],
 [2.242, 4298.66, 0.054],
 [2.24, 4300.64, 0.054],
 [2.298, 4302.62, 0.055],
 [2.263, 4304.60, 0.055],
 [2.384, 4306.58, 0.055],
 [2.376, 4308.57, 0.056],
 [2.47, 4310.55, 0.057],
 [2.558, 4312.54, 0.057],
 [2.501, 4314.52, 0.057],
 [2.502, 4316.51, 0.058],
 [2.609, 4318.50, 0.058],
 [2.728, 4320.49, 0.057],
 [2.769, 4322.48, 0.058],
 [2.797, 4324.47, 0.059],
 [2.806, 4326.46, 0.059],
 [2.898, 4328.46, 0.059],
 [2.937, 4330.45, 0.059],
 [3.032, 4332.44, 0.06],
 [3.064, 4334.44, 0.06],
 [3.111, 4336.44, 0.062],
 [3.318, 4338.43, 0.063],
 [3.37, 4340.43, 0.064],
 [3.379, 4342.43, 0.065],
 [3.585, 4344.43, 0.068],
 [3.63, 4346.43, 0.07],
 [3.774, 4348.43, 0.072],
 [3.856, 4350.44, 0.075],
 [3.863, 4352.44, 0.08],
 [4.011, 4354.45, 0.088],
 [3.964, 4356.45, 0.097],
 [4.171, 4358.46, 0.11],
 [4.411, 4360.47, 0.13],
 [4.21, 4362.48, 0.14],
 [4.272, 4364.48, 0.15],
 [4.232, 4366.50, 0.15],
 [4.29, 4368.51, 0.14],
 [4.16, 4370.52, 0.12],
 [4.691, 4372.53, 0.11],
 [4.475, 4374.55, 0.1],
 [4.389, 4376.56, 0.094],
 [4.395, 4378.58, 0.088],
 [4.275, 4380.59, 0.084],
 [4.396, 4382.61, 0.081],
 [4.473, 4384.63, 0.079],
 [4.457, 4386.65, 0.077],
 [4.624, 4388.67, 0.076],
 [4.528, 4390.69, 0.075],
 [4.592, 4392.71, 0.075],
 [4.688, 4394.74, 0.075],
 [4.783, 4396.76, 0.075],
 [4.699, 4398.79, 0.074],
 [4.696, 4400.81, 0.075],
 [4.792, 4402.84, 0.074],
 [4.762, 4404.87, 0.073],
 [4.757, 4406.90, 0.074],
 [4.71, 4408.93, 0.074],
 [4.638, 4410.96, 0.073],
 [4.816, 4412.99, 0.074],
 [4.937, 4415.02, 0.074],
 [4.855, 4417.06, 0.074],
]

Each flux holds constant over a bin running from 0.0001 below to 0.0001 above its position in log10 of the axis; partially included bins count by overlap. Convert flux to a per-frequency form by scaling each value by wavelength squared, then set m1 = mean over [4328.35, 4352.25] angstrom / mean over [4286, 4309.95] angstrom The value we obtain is 1.51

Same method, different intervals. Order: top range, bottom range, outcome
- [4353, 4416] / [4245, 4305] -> 1.92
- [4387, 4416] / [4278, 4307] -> 2.19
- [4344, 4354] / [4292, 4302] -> 1.70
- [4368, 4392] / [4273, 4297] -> 2.04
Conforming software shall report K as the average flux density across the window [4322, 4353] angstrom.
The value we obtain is 3.26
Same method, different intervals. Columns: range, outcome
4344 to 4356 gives 3.8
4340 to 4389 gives 4.14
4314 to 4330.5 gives 2.72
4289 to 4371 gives 3.11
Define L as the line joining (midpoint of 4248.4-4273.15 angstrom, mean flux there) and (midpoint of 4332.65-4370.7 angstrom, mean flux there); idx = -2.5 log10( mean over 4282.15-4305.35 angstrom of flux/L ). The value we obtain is 0.33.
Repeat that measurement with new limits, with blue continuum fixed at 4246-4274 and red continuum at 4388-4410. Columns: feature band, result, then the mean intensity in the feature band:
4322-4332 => 0.261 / 2.86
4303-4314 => 0.362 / 2.41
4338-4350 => 0.103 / 3.53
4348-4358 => 0.028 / 3.91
